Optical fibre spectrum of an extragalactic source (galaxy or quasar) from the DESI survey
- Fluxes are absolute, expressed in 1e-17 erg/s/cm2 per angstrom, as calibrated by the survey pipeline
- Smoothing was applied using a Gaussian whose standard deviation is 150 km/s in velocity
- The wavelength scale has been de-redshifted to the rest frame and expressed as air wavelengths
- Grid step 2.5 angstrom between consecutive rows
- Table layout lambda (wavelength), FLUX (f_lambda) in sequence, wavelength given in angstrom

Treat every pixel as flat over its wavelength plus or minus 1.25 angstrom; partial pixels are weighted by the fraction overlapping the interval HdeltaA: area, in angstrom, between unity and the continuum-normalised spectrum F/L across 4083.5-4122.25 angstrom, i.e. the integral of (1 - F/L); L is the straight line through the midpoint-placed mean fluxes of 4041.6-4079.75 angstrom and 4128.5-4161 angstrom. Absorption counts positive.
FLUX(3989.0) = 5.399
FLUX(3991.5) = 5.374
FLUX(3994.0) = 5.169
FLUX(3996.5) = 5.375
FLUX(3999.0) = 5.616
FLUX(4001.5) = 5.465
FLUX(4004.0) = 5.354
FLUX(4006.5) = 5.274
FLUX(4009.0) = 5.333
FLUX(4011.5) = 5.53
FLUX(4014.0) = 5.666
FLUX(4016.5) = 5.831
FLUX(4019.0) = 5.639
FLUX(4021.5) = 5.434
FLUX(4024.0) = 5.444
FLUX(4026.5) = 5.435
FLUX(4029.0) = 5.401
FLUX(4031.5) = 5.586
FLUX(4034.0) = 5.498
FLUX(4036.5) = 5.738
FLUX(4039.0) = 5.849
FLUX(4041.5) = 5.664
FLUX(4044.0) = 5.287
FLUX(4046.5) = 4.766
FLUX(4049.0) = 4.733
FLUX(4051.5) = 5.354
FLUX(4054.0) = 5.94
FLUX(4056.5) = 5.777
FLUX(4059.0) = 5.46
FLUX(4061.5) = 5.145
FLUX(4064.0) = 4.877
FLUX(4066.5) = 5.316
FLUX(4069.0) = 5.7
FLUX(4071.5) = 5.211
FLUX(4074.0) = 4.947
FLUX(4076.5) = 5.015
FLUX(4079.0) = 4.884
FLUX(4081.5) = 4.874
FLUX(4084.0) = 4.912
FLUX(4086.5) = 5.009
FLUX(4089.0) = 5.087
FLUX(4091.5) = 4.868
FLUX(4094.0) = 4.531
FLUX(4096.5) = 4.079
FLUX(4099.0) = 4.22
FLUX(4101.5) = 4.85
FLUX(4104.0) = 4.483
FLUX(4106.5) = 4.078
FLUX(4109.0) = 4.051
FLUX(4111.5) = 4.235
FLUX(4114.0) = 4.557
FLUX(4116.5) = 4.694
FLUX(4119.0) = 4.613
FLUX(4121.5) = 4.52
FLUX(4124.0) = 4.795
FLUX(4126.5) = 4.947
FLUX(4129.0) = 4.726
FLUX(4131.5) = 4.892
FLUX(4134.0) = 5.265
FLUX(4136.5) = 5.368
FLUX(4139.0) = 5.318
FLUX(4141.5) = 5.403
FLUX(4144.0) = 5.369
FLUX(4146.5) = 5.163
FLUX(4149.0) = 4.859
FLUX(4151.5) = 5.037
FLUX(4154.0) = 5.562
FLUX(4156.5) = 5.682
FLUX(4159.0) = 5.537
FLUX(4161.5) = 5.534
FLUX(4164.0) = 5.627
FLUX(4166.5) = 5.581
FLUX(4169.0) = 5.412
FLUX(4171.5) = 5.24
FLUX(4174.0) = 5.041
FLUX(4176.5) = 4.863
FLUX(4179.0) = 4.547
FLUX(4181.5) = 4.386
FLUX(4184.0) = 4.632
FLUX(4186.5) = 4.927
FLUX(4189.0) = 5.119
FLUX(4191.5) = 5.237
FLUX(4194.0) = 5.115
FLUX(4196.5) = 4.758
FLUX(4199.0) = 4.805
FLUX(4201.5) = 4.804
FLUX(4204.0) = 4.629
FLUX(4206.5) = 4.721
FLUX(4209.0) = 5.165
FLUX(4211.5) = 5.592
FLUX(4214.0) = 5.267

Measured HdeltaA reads 5.2 angstrom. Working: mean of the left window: 5.25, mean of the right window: 5.26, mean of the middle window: 4.54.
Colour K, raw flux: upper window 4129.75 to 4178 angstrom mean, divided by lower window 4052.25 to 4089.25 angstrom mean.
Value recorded 1.01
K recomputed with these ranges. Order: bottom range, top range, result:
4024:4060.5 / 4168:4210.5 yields 0.90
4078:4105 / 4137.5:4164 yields 1.14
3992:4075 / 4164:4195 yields 0.93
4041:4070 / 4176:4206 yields 0.90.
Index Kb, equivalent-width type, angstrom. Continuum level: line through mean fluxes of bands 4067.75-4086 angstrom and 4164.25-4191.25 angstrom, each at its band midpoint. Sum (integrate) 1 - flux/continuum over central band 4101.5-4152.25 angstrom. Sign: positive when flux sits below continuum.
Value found 2.3 angstrom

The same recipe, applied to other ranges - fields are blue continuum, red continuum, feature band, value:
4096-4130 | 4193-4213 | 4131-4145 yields -2.0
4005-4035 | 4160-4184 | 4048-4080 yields 0.8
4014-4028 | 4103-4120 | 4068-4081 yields -0.7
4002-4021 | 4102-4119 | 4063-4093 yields -1.9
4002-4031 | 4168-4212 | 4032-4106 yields 3.1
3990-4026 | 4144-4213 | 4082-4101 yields 2.2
